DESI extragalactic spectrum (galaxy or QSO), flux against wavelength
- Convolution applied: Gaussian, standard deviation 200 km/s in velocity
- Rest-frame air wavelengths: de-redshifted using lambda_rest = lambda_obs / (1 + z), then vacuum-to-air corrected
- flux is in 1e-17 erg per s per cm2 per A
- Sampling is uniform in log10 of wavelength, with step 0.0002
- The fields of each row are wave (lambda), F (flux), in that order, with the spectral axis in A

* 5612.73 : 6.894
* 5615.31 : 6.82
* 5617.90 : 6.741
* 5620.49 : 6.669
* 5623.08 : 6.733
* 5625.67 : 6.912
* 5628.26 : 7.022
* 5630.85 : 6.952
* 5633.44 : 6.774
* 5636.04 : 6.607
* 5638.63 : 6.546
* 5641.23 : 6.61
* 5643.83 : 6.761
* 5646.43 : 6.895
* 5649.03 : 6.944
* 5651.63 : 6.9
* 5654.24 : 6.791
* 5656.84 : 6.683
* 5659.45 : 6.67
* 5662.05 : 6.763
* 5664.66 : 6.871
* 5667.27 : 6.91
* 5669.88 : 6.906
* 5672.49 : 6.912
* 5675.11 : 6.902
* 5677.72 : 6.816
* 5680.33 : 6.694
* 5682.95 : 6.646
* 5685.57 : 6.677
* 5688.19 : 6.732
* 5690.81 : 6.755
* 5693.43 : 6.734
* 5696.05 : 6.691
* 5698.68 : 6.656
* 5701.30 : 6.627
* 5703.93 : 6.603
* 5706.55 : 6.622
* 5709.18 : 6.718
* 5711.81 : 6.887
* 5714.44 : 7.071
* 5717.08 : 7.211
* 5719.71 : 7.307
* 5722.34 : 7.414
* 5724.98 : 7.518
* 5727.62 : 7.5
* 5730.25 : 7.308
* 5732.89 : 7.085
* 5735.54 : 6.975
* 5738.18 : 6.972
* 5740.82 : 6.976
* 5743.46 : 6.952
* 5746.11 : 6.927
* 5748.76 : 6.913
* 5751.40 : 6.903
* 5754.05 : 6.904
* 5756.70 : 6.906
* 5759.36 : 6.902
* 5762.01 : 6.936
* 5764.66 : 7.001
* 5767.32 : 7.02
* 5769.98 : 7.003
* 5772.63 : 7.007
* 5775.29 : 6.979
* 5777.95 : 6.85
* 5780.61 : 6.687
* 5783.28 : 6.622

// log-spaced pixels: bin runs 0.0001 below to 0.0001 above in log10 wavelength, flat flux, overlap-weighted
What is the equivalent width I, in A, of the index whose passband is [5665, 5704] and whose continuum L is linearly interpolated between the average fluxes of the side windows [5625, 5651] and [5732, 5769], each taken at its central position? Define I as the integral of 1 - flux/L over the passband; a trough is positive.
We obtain 0.61 A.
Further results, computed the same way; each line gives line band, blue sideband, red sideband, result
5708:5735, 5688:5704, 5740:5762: -1.6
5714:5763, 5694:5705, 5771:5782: -2.3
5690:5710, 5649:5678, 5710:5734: 1.2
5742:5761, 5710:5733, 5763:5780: 0.4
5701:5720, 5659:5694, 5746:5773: 0.0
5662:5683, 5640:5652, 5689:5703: -0.3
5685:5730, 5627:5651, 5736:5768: -0.4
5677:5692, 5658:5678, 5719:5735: 0.6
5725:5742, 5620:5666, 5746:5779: -0.6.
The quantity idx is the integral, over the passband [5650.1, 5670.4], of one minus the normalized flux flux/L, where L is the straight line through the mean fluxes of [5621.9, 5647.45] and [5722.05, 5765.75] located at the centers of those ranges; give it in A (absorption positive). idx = 0.1 A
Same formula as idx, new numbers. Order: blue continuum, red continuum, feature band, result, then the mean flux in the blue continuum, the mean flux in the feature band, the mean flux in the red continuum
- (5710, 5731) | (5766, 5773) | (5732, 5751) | 0.5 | 7.26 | 6.97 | 7.01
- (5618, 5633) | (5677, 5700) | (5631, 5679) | -0.1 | 6.85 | 6.8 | 6.71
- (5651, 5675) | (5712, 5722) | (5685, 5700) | 0.7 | 6.82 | 6.71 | 7.18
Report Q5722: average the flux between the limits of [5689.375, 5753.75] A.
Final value 6.97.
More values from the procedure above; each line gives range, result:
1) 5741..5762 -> 6.92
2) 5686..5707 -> 6.68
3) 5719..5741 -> 7.24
